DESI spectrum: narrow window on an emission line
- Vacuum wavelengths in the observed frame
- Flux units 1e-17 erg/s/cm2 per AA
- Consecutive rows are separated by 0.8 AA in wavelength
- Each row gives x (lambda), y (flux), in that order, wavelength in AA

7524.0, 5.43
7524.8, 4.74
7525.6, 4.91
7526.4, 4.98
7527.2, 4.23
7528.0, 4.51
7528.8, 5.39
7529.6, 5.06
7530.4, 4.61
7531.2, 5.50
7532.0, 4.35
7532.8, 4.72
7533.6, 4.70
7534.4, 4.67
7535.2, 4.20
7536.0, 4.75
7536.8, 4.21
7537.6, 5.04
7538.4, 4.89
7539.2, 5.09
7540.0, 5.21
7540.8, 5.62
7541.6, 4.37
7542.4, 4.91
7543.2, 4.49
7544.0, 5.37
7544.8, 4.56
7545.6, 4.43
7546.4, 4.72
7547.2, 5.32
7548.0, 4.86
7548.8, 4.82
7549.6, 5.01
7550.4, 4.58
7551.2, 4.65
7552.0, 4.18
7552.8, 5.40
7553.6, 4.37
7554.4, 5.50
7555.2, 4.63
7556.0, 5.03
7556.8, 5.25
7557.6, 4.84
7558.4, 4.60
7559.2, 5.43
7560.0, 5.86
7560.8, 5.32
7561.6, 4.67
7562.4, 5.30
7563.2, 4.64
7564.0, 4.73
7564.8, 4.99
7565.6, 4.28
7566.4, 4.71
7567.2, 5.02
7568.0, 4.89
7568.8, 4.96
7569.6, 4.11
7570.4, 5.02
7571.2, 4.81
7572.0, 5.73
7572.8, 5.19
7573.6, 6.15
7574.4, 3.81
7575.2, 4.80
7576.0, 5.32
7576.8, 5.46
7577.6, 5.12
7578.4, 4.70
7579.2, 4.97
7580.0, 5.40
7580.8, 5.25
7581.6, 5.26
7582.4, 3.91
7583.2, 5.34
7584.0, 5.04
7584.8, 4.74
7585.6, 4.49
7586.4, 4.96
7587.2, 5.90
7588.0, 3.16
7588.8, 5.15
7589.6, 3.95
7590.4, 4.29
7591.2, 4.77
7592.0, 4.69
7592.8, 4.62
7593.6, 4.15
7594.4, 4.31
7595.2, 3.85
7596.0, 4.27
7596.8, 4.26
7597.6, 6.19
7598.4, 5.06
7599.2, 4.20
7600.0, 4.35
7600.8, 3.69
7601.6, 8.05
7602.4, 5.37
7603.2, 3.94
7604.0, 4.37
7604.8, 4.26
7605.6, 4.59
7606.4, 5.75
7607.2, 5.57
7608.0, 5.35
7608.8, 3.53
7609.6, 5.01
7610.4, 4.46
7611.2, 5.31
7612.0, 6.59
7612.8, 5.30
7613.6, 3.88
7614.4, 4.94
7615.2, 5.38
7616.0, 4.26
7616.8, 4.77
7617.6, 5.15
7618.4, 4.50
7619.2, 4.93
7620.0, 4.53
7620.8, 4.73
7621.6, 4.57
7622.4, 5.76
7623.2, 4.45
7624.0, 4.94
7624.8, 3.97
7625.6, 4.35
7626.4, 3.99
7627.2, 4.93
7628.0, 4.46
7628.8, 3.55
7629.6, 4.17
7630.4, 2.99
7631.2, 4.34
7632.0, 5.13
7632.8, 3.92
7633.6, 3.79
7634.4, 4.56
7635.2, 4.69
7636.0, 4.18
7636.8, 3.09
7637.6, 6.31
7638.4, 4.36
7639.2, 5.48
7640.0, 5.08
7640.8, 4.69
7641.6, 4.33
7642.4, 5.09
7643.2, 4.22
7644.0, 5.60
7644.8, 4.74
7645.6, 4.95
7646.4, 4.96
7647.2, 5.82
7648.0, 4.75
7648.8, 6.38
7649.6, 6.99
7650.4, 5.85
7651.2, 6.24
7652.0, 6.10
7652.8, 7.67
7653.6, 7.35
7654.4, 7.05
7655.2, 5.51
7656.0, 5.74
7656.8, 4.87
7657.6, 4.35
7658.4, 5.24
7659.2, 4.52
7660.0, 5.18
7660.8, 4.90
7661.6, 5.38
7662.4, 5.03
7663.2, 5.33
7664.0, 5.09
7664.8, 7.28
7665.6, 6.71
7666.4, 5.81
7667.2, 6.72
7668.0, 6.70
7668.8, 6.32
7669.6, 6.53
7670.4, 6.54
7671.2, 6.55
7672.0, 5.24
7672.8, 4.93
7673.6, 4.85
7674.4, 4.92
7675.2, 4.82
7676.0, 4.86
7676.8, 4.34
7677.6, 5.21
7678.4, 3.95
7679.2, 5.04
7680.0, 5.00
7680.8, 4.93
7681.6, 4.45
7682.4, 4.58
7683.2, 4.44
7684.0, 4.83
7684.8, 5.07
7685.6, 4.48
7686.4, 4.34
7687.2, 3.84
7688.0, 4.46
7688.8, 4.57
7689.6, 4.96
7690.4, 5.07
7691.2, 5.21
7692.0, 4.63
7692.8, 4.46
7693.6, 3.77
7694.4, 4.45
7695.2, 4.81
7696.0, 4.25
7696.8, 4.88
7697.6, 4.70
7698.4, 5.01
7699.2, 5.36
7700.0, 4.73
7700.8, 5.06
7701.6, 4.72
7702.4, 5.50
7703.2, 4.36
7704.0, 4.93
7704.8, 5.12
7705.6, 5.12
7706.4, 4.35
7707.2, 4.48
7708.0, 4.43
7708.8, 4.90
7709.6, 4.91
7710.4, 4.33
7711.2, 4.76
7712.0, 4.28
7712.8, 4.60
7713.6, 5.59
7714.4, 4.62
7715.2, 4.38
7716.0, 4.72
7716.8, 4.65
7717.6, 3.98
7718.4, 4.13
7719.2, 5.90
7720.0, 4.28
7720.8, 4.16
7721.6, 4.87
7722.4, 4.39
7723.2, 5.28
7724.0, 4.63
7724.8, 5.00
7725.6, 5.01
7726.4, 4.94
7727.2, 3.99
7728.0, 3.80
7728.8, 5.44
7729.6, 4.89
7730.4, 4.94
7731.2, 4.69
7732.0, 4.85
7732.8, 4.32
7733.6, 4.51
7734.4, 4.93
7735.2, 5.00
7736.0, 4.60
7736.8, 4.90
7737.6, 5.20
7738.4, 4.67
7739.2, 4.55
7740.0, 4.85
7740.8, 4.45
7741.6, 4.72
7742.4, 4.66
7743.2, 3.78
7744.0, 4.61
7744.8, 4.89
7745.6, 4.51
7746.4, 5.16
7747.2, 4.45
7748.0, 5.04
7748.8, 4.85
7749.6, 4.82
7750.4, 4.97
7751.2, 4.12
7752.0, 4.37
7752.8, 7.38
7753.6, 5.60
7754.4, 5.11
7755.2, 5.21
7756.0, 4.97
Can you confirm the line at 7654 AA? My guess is [S II] 6716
